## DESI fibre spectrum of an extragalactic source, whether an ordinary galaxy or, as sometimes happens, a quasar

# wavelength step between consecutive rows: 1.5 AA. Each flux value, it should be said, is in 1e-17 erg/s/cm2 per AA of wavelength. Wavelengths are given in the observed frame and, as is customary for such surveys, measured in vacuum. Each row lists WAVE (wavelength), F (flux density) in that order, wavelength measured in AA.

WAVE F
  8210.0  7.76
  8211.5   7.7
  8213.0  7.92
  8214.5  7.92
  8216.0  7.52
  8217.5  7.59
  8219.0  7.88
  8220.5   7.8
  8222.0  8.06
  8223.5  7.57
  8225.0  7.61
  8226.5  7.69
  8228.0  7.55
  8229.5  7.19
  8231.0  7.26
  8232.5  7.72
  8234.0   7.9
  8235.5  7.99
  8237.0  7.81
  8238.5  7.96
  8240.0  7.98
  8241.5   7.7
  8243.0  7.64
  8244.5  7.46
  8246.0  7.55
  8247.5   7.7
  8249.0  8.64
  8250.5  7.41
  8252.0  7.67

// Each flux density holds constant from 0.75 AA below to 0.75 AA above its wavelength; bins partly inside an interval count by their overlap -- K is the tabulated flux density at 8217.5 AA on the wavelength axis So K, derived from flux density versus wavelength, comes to 7.59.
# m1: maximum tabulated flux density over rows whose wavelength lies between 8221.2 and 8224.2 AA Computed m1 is 8.06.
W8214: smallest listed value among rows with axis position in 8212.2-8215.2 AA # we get 7.92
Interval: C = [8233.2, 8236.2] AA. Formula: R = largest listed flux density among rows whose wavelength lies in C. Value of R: 7.99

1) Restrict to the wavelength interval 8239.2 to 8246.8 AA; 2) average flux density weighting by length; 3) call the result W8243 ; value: 7.67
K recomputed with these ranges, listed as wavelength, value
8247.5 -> 7.7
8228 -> 7.55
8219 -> 7.88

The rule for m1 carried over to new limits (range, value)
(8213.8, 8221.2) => 7.92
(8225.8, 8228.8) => 7.69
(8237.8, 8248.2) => 7.98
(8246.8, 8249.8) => 8.64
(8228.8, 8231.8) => 7.26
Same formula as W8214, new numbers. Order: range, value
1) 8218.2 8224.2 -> 7.57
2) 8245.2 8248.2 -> 7.55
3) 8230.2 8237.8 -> 7.26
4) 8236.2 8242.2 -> 7.7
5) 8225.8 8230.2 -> 7.19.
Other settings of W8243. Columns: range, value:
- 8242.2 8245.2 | 7.55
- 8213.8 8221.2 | 7.74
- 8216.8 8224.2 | 7.78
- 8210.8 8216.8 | 7.76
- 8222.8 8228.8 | 7.6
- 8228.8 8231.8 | 7.23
